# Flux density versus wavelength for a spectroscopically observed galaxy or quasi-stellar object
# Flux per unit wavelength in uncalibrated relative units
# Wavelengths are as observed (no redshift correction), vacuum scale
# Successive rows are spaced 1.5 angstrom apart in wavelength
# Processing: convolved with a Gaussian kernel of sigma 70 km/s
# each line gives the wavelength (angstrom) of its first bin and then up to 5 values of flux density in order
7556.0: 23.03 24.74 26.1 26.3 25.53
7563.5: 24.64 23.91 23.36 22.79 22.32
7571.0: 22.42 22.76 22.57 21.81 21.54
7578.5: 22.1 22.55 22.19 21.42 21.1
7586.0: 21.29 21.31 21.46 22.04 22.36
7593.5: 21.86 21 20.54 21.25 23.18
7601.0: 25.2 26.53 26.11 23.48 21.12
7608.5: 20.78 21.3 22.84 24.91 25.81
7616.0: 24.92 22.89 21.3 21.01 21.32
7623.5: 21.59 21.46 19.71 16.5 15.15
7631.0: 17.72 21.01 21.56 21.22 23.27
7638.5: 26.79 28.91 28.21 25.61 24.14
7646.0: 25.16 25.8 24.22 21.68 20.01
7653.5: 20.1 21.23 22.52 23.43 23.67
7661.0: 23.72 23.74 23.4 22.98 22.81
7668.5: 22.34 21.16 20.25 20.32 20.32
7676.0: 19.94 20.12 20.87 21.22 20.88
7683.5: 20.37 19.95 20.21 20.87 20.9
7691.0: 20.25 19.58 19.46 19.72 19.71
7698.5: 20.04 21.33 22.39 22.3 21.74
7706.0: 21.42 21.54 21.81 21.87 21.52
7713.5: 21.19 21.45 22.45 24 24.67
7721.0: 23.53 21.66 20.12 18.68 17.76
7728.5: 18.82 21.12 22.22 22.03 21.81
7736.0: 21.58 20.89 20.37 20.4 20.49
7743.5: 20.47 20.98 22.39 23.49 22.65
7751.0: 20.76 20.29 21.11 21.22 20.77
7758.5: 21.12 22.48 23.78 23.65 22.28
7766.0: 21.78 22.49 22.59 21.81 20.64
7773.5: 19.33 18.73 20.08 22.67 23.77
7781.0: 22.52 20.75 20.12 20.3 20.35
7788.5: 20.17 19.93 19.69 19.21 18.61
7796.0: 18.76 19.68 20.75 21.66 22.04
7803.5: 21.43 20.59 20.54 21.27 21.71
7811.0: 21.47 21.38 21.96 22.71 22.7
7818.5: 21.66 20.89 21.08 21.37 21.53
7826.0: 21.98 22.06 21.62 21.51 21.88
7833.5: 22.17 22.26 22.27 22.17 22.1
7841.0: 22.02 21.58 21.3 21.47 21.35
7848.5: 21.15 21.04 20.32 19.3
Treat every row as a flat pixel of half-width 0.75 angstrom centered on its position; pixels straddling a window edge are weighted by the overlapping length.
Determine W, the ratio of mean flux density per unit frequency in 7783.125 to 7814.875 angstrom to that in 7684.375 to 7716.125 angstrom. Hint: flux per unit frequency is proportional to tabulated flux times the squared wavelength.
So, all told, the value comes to 1.01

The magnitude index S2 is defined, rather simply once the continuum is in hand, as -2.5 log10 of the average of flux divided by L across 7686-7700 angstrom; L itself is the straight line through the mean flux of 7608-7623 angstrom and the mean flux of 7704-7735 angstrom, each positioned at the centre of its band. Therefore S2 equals 0.09 mag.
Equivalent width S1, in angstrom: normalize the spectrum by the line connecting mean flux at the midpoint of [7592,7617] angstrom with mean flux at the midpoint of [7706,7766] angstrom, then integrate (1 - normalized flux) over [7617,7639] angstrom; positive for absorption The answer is 2.0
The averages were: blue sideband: 23.1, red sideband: 21.5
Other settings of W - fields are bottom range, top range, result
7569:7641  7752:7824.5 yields 1.00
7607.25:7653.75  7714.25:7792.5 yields 0.98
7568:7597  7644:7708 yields 1.01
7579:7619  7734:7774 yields 0.99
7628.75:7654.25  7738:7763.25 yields 0.96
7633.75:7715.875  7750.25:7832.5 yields 0.99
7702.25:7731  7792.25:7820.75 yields 1.00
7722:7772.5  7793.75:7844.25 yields 1.02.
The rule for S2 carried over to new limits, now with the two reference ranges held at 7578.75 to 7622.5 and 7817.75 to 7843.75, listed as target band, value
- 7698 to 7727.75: 0.03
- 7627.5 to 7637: 0.16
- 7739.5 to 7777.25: 0.03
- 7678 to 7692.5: 0.09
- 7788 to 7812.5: 0.07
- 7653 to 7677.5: 0.02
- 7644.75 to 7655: -0.02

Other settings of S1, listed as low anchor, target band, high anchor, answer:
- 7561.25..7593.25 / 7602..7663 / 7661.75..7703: -3.0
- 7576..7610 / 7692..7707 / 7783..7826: 0.5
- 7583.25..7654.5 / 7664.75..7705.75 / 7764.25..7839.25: 2.2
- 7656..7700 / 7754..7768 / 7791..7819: -0.7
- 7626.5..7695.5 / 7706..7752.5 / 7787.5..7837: 0.2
